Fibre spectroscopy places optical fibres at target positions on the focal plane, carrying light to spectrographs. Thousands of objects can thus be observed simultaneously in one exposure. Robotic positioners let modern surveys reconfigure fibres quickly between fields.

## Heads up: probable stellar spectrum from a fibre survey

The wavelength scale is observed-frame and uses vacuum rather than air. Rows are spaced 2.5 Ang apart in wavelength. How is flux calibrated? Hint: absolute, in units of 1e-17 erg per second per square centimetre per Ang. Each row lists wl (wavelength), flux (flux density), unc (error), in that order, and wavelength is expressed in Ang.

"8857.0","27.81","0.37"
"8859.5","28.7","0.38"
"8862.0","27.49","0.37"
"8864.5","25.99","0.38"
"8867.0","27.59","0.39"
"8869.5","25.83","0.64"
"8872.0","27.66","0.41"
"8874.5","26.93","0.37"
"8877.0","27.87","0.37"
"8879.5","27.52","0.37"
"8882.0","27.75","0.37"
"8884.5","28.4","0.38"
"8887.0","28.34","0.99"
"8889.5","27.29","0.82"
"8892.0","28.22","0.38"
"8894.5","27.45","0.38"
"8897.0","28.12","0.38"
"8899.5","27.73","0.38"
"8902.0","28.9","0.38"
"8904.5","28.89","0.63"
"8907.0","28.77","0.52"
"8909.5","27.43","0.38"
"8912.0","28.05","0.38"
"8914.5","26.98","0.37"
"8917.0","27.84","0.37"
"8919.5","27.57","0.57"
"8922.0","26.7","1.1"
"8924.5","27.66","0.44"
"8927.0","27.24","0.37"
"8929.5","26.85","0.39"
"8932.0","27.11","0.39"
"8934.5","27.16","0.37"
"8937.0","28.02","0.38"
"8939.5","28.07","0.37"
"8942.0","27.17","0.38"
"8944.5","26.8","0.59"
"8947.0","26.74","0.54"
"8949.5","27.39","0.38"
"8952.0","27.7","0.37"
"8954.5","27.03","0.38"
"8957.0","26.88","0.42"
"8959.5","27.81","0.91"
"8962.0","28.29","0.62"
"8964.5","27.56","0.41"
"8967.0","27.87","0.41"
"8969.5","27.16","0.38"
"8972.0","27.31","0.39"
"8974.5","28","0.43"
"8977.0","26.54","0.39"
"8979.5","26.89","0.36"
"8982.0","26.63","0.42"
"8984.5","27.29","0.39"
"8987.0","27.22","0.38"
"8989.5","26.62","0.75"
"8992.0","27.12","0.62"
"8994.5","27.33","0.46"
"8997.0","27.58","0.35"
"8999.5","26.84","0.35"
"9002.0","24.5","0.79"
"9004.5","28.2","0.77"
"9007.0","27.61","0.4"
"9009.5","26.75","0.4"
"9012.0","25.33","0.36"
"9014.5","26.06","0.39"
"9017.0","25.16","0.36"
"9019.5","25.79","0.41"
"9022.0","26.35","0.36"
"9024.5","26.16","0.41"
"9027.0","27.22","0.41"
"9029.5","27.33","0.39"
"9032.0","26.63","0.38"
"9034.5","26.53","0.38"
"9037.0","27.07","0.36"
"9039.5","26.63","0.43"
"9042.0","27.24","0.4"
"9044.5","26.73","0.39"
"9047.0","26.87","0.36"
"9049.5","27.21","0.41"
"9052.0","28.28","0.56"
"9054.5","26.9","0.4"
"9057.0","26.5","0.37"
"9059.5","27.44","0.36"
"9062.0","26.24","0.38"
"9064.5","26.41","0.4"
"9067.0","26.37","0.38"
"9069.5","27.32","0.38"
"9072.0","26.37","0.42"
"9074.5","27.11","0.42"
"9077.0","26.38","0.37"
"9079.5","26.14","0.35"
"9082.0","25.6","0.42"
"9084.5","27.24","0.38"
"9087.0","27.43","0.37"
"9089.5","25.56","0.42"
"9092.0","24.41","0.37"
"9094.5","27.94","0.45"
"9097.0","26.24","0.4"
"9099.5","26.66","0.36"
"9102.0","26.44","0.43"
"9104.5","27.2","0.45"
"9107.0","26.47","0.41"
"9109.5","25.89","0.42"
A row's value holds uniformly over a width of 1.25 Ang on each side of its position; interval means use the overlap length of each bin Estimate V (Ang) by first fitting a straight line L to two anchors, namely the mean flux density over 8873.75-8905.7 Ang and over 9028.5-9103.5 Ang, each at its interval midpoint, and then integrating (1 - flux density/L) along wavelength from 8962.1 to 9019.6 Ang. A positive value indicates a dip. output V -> 0.7 Ang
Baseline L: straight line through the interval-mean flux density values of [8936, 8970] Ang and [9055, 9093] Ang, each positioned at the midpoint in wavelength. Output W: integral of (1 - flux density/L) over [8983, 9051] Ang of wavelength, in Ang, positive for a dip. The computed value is 0.5 Ang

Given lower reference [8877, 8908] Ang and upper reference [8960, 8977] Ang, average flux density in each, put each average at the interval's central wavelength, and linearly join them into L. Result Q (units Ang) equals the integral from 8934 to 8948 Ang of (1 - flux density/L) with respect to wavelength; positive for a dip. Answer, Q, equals 0.2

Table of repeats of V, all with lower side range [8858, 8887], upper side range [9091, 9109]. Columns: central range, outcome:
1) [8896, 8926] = -0.6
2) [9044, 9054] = -0.2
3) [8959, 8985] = -0.3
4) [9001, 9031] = 0.5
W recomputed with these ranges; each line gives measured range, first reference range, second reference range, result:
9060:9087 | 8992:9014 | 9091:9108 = -0.01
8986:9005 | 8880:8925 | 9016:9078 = 0.19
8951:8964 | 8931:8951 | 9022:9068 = -0.14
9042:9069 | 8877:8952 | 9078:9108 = -0.22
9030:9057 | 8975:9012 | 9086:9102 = -0.37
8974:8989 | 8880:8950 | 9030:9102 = 0.12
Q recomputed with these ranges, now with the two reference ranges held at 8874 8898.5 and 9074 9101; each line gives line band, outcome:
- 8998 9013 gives 0.2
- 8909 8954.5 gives 0.2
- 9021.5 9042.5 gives 0.0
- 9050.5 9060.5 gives -0.2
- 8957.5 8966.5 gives -0.2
